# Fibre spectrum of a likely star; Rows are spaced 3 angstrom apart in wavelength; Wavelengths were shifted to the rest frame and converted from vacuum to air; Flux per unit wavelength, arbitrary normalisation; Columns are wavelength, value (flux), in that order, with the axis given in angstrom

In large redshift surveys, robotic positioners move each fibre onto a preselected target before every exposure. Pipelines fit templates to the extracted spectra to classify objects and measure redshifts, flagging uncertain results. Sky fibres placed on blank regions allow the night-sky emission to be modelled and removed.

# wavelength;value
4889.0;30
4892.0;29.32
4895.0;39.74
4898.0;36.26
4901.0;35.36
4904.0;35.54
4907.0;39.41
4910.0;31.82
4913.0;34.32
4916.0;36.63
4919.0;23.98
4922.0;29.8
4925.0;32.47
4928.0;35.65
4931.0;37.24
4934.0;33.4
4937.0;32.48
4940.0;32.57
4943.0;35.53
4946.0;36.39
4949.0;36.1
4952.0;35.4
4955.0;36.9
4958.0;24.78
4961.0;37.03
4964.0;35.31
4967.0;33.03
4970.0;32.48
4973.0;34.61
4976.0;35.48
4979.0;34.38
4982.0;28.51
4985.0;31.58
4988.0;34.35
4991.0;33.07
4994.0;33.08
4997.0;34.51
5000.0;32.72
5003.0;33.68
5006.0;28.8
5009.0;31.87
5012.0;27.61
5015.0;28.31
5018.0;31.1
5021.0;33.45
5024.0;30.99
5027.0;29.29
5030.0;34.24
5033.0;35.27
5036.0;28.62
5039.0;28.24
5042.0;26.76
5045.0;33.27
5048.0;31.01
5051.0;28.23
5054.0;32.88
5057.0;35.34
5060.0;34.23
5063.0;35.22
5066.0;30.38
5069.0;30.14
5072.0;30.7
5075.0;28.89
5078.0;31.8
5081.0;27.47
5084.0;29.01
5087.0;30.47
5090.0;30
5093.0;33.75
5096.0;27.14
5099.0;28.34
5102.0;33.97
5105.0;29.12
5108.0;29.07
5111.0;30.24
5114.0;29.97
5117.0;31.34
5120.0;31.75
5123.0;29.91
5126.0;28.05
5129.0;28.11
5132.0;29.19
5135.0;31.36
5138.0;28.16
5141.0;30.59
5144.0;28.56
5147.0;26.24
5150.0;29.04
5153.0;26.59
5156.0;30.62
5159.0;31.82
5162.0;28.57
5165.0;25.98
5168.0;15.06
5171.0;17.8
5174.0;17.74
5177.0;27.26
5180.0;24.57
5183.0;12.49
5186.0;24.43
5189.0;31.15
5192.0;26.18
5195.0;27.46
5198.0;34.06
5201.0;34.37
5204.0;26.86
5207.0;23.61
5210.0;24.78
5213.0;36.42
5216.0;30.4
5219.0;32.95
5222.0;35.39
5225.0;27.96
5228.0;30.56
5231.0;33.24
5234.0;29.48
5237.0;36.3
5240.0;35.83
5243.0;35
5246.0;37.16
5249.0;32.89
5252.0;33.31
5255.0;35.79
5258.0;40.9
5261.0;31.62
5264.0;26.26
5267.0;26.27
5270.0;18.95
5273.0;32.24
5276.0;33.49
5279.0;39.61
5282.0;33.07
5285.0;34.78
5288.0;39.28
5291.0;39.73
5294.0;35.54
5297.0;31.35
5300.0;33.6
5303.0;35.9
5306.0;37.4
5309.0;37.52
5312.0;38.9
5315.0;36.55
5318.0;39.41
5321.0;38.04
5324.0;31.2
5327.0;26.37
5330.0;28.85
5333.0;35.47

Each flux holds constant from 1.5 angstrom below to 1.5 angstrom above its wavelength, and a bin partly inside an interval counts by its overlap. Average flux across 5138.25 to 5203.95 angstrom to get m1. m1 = 26.3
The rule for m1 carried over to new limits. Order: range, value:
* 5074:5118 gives 30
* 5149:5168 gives 27.7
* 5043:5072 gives 32.1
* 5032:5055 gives 30.4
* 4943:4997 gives 33.8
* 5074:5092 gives 29.7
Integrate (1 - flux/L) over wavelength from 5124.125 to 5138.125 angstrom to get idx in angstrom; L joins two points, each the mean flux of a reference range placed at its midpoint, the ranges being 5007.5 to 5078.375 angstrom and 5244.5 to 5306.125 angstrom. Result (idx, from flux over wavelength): 1.3 angstrom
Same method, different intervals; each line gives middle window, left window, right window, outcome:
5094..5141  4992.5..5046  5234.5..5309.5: 3.7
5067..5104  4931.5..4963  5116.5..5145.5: 0.8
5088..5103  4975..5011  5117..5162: -0.1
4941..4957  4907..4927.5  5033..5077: -1.8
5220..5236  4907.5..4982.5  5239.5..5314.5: 1.2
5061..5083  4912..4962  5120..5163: 0.0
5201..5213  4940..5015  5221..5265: 2.1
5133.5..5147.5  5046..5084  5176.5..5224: 0.2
